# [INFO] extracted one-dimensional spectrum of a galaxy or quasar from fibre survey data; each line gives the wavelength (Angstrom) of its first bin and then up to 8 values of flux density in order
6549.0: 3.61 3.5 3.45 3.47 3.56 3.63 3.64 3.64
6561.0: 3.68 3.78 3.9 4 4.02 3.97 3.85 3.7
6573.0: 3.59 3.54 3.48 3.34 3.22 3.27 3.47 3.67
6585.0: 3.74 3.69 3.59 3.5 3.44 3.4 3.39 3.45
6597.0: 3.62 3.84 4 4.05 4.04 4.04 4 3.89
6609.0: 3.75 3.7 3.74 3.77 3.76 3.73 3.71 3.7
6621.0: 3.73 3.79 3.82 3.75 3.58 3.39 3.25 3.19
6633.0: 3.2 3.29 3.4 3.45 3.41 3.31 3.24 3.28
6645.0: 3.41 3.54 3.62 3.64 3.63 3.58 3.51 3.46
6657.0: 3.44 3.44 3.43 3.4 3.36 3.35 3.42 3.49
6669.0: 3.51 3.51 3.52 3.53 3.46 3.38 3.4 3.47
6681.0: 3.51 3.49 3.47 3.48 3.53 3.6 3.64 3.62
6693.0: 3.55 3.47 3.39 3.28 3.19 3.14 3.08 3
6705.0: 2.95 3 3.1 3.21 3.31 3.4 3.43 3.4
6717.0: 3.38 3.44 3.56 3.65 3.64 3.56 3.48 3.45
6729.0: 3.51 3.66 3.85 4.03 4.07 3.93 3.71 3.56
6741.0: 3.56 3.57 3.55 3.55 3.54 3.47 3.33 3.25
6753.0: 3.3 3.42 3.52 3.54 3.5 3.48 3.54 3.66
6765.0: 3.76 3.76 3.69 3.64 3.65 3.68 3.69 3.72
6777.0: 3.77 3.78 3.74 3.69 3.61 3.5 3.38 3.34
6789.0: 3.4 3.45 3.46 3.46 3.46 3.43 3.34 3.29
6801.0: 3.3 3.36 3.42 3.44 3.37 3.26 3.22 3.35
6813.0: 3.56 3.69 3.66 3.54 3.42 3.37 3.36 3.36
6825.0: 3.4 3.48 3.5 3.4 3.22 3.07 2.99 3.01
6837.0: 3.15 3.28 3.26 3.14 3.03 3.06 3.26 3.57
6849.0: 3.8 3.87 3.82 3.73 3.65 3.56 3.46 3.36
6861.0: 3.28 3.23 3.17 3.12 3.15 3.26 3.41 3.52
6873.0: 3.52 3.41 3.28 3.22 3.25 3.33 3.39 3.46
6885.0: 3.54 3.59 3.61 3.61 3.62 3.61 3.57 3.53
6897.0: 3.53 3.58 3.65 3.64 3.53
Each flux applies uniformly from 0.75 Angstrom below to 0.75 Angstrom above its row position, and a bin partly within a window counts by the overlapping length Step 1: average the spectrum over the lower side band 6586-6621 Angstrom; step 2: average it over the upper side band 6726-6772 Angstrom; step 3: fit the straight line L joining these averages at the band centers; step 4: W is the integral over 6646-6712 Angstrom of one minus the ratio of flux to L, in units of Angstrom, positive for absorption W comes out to 4.55 Angstrom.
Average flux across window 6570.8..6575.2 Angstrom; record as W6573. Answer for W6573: 3.61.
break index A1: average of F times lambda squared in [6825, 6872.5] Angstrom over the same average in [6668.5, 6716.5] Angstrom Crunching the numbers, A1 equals 1.04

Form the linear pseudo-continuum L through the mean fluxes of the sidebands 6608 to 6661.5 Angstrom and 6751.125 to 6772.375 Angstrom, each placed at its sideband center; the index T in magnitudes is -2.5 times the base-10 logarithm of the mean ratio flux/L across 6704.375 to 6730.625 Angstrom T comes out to 0.05 mag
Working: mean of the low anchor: 3.53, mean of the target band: 3.39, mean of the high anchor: 3.56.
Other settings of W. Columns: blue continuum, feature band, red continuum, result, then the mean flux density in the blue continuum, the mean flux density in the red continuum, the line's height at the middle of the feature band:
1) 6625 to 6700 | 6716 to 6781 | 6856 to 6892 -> -3.49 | 3.45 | 3.39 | 3.42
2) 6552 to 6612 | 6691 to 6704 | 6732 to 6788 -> 1.19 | 3.68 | 3.61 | 3.64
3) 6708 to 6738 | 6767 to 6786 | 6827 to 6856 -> -1.06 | 3.57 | 3.36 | 3.47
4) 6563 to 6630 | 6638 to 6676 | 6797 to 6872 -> 1.58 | 3.69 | 3.37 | 3.61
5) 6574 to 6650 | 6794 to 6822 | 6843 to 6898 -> 0.54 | 3.58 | 3.45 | 3.48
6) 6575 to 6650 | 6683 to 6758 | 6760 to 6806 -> 1.98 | 3.59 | 3.55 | 3.56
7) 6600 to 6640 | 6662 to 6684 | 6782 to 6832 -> 0.84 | 3.66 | 3.42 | 3.59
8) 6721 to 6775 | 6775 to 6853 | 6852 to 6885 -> 1.44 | 3.6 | 3.38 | 3.48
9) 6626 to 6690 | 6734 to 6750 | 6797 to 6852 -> -1.12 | 3.45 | 3.36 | 3.4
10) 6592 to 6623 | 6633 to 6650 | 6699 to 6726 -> 1.01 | 3.77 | 3.31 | 3.62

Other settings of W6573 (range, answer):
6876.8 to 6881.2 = 3.27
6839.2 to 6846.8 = 3.15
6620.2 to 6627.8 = 3.73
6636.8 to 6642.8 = 3.35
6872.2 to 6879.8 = 3.34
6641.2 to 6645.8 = 3.31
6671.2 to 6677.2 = 3.47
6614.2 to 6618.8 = 3.73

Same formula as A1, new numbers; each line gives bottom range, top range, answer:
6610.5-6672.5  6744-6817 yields 1.04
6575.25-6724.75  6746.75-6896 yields 1.04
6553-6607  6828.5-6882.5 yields 0.99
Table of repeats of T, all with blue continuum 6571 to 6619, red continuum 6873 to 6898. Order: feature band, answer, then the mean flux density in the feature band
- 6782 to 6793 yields 0.03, 3.45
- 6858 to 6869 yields 0.08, 3.24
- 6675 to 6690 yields 0.04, 3.49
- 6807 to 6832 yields 0.03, 3.42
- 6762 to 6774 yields -0.04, 3.68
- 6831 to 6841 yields 0.12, 3.13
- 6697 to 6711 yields 0.15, 3.11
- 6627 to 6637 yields 0.10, 3.31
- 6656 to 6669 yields 0.06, 3.42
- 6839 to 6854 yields 0.02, 3.45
